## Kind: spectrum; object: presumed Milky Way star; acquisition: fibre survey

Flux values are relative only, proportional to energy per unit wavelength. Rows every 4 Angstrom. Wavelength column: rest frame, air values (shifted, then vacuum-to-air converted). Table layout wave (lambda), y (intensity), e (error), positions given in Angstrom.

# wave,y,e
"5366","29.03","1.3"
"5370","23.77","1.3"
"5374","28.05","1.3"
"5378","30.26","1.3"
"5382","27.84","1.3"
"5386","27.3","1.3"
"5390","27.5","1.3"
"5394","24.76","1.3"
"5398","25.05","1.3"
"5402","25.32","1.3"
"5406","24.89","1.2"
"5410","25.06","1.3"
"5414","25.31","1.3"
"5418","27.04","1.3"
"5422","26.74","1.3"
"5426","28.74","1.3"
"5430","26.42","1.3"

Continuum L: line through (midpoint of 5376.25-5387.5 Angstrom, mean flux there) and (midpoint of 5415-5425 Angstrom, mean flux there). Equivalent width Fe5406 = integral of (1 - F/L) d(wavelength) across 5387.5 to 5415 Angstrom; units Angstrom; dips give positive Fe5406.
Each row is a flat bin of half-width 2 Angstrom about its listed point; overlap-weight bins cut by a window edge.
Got 2.2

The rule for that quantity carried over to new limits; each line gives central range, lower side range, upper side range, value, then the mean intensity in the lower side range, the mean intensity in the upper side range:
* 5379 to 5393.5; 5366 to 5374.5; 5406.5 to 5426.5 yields -0.6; 26.3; 26.3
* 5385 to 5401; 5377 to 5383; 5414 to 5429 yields 1.4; 29.1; 27.1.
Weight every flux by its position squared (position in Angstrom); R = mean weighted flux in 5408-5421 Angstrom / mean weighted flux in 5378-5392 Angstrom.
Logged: 0.9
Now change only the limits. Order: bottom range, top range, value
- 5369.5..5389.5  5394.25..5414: 0.91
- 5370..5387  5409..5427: 0.97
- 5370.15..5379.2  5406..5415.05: 0.91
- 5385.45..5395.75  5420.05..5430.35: 1.05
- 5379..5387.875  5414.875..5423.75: 0.97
